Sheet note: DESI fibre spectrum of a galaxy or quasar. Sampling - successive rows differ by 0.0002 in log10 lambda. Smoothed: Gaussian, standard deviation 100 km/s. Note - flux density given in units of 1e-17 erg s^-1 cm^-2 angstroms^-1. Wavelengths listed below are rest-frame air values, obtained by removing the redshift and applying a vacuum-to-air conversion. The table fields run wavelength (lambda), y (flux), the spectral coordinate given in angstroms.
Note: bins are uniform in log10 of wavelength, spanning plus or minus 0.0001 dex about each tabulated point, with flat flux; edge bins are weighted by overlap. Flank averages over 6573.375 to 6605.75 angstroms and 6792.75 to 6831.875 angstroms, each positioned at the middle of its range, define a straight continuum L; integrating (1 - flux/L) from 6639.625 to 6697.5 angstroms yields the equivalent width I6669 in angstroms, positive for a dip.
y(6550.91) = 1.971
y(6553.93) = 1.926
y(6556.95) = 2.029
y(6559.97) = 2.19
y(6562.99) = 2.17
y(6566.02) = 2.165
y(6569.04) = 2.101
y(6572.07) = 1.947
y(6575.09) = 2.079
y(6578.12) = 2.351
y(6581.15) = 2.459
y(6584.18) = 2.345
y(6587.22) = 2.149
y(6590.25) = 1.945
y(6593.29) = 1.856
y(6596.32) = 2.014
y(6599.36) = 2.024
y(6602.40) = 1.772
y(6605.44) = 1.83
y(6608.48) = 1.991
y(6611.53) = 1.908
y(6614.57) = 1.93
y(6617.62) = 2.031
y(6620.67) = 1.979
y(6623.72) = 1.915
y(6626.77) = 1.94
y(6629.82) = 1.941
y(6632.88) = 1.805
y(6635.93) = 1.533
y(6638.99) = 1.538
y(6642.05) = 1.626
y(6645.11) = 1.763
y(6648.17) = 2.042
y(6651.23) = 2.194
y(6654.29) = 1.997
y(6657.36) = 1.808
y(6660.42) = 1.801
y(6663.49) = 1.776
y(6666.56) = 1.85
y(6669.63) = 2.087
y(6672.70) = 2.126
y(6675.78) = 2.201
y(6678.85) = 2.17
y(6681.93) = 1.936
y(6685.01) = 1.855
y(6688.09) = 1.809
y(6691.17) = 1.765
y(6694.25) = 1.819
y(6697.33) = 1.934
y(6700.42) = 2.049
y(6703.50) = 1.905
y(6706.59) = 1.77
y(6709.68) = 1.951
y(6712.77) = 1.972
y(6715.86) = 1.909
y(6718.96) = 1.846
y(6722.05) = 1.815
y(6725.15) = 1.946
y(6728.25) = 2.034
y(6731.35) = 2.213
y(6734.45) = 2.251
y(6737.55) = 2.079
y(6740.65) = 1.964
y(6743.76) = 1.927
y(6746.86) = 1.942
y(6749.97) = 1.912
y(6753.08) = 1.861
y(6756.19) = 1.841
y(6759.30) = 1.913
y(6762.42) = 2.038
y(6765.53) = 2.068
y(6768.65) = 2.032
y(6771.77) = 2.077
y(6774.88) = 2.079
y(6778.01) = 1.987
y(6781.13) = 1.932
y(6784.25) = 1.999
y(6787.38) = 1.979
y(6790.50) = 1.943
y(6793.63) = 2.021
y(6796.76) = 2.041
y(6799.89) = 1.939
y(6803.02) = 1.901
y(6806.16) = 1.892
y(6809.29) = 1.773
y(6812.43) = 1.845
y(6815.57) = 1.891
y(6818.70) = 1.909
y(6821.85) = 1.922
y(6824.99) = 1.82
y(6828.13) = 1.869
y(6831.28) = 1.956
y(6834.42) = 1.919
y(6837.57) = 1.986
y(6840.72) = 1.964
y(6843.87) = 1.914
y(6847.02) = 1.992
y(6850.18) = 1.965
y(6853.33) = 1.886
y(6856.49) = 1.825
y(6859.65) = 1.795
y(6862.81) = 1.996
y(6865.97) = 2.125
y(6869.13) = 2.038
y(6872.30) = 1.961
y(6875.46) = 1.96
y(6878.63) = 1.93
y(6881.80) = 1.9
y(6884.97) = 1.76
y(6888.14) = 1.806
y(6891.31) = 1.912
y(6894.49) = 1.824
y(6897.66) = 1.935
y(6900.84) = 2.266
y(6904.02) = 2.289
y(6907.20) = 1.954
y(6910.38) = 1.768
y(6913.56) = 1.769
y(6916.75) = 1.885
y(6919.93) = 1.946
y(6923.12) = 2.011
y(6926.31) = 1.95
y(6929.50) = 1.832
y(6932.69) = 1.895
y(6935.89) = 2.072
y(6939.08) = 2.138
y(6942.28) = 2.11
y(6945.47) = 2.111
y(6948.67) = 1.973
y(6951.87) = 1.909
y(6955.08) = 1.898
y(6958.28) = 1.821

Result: 2.9 angstroms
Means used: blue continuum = 2.08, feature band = 1.92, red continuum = 1.9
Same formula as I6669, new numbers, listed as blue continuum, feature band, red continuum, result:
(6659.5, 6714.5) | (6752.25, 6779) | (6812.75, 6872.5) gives -0.8 angstroms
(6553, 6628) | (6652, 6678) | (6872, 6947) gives 0.7 angstroms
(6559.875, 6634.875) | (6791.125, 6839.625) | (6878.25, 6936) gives 1.1 angstroms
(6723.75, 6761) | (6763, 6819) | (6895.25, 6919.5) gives 0.6 angstroms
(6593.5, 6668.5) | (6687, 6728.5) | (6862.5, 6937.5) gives 0.1 angstroms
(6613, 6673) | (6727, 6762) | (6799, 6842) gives -1.9 angstroms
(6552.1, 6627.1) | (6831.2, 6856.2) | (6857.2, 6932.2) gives 0.2 angstroms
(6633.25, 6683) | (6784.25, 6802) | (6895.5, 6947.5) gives -0.3 angstroms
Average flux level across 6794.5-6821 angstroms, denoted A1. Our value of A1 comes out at 1.9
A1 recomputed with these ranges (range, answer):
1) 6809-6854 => 1.91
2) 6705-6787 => 1.98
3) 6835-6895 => 1.92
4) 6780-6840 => 1.92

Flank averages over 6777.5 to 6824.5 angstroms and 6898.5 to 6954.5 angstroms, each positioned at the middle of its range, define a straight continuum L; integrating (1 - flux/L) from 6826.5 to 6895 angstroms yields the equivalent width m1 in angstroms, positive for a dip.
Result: 1.2 angstroms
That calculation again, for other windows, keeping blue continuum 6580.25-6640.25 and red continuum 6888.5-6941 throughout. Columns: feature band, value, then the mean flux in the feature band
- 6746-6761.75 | 0.4 angstroms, 1.9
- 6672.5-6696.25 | 0.0 angstroms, 1.95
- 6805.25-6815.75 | 0.6 angstroms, 1.84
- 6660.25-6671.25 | 0.3 angstroms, 1.89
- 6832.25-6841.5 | 0.0 angstroms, 1.96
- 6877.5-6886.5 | 0.5 angstroms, 1.86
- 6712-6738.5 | -0.8 angstroms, 2.01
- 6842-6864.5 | 0.5 angstroms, 1.91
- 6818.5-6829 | 0.4 angstroms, 1.88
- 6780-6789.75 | -0.1 angstroms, 1.97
